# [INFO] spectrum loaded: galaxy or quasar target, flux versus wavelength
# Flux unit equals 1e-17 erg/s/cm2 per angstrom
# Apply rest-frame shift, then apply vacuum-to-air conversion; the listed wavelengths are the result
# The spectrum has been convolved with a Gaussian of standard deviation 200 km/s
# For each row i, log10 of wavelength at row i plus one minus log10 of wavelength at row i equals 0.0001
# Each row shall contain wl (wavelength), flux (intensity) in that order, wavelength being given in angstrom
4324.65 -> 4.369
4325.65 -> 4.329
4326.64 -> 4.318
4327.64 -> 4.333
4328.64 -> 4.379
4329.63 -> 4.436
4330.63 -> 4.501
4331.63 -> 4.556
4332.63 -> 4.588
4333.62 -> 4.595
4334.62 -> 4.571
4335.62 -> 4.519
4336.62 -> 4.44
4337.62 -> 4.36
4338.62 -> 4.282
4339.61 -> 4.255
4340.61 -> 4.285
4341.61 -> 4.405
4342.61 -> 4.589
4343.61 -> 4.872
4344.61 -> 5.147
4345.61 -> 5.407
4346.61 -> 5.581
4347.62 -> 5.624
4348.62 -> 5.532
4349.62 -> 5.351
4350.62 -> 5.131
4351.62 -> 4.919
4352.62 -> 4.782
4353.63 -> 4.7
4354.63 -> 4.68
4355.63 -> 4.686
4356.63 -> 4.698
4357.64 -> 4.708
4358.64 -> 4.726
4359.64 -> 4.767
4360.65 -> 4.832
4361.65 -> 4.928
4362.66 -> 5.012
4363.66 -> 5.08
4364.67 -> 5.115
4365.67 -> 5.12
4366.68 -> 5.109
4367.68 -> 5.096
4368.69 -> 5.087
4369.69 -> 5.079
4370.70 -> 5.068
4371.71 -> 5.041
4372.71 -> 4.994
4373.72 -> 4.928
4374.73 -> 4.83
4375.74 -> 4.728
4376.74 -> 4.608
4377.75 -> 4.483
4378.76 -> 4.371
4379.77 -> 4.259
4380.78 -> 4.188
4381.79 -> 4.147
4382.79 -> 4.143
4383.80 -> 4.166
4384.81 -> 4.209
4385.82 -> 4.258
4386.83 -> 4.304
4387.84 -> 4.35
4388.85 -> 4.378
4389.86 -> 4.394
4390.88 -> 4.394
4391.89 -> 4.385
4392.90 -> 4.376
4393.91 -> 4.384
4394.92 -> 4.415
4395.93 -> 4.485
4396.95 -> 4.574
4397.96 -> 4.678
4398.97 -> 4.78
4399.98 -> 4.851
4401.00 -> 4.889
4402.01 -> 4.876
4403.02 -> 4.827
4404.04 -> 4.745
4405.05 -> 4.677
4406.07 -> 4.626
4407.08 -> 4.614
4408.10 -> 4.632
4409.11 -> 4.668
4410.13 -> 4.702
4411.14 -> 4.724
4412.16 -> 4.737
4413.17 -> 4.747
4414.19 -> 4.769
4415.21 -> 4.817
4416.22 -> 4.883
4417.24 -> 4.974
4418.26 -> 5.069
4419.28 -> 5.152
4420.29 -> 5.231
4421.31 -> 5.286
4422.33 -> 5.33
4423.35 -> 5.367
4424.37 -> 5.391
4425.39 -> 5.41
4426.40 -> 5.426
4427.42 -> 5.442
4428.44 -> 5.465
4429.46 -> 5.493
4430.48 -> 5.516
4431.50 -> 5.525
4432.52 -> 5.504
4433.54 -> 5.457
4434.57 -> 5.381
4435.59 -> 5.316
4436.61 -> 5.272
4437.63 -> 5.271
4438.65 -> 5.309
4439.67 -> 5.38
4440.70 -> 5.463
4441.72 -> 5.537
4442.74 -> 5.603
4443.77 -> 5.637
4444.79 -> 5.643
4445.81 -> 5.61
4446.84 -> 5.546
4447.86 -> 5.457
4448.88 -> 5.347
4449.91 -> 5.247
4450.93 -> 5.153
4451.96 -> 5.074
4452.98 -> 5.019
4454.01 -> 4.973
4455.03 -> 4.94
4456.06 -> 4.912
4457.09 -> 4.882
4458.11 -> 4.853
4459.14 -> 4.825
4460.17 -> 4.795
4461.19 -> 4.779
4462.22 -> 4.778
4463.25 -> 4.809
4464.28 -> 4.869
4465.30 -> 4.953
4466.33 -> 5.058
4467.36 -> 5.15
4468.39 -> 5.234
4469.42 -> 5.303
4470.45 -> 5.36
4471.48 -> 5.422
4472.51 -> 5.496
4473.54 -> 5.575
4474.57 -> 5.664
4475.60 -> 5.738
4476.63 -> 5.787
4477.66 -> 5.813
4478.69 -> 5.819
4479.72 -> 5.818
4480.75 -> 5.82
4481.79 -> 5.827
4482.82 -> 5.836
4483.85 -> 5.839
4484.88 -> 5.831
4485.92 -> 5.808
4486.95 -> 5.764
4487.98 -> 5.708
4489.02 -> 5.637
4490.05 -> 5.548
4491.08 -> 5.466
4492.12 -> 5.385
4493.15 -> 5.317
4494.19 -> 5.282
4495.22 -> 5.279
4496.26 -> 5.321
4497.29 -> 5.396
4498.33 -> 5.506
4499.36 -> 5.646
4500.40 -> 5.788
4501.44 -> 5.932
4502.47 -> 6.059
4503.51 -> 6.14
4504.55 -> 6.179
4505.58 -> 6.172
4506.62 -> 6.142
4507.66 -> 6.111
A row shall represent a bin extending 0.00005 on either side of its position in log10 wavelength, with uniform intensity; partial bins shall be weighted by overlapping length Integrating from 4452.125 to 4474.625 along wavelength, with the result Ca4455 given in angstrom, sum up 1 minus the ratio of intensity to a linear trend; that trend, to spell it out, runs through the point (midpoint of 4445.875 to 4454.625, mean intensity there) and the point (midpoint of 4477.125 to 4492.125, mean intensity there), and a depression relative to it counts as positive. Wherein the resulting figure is 1.5 angstrom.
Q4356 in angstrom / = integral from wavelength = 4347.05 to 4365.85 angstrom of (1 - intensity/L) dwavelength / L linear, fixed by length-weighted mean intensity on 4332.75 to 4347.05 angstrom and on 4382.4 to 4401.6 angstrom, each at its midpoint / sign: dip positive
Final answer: -1.5 angstrom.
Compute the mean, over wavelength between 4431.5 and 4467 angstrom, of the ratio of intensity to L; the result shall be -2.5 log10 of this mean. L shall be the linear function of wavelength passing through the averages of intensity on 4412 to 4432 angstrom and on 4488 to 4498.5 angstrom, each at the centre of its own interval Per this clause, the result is 0.019 mag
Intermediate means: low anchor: 5.21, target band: 5.2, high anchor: 5.42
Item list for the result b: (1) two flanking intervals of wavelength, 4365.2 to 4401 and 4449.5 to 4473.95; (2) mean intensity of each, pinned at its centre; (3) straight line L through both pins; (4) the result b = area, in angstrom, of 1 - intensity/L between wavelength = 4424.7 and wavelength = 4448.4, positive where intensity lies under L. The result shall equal -2.7 angstrom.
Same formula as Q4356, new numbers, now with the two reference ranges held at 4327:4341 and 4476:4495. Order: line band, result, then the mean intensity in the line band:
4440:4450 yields -0.3 angstrom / 5.51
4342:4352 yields -1.5 angstrom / 5.21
